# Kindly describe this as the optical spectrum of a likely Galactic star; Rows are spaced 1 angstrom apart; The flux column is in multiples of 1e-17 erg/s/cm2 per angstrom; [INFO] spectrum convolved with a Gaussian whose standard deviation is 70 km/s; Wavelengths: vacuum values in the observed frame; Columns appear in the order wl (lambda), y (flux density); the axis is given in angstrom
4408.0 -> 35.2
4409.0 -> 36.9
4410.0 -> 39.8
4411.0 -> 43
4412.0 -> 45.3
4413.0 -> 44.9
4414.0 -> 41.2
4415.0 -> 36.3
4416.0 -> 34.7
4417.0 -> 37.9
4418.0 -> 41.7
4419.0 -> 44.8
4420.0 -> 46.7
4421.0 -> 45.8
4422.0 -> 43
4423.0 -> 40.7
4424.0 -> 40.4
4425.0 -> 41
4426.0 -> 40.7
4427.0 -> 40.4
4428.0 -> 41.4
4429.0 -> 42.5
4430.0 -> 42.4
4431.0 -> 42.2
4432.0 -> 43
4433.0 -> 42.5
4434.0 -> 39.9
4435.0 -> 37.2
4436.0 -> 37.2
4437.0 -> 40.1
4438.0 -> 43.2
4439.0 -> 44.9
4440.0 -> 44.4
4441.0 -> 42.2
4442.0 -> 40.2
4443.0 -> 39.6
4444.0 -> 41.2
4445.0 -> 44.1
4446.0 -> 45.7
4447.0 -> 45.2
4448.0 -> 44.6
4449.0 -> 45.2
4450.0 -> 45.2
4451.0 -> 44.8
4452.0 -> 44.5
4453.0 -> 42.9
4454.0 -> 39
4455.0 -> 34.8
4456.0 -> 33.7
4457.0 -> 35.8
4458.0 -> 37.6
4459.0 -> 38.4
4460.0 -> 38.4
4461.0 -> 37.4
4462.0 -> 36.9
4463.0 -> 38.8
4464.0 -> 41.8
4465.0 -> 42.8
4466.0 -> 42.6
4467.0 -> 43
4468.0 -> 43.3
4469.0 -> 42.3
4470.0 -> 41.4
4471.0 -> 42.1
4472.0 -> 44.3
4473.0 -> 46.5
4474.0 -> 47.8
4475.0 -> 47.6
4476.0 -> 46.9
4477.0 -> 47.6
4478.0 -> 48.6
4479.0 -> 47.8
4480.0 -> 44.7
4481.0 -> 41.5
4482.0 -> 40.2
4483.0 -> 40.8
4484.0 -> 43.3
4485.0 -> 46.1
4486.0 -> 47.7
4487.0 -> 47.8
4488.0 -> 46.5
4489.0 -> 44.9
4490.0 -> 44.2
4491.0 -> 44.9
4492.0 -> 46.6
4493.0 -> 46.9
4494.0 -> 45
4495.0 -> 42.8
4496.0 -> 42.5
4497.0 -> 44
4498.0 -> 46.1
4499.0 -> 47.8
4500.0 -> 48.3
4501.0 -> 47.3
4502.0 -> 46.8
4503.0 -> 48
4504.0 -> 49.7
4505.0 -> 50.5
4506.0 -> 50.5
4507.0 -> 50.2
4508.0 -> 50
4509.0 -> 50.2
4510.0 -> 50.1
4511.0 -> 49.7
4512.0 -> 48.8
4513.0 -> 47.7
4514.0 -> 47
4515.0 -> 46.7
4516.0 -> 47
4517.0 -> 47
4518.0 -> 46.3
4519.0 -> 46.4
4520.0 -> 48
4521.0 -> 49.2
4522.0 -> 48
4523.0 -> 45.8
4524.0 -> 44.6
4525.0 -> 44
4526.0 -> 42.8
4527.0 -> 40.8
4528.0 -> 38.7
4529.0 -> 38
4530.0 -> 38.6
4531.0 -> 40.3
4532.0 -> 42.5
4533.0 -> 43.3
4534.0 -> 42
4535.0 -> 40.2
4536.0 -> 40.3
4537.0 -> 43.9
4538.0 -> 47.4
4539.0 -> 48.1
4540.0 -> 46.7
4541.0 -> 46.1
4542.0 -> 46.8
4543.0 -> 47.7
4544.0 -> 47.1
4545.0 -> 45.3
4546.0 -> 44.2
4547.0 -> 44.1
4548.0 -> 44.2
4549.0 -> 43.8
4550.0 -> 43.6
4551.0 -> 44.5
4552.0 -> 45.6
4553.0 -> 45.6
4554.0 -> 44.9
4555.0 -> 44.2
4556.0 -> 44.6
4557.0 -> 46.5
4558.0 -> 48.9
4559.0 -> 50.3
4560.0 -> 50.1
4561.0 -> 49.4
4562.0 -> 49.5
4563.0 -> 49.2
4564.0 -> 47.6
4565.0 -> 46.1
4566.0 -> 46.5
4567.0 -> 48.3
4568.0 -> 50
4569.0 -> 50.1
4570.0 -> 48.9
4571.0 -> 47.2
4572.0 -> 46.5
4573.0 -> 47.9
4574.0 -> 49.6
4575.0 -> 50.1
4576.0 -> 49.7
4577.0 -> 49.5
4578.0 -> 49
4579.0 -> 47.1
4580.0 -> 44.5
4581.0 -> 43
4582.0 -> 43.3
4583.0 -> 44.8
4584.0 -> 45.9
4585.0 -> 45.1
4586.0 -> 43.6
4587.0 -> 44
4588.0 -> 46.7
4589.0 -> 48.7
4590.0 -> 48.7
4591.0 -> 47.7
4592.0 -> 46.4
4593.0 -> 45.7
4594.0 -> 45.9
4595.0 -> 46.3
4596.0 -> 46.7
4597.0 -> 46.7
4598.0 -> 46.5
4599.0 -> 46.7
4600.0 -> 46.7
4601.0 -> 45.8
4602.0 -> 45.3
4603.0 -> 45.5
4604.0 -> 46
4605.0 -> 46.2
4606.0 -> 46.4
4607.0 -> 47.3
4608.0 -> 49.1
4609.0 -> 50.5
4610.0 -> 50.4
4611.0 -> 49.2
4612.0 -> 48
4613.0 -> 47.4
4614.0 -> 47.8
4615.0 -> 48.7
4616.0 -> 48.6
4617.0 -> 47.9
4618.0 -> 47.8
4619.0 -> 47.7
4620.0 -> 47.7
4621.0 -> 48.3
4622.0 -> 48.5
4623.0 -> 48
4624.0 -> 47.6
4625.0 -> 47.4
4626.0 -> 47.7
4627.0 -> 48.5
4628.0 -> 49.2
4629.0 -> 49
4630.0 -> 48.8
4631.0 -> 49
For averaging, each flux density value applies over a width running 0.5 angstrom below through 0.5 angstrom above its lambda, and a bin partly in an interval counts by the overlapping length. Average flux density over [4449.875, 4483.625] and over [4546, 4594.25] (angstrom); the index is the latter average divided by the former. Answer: 1.1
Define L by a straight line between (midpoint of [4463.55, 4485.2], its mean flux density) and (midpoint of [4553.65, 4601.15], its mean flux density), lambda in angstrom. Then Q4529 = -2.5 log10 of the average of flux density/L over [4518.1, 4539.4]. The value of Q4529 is 0.05 mag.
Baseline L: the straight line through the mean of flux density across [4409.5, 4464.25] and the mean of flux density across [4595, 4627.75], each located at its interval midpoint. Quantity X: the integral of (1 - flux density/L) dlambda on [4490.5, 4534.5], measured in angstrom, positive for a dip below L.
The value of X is -2.0 angstrom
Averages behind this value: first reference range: 41.2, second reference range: 47.6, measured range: 45.9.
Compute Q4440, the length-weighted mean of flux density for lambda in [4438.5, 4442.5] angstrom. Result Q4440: 42.9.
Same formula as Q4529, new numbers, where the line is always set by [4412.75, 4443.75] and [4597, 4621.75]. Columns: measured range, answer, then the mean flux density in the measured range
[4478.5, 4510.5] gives -0.066 mag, 46.4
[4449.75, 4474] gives 0.043 mag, 40.9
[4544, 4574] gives -0.024 mag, 46.9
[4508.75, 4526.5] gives -0.065 mag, 47.1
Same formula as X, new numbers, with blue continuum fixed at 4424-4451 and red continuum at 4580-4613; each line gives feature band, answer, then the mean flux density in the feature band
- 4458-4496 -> -0.4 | 43.7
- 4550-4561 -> -0.3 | 46.5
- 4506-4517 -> -1.1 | 48.7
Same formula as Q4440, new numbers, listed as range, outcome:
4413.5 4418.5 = 38.4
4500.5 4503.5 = 47.4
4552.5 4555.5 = 44.9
